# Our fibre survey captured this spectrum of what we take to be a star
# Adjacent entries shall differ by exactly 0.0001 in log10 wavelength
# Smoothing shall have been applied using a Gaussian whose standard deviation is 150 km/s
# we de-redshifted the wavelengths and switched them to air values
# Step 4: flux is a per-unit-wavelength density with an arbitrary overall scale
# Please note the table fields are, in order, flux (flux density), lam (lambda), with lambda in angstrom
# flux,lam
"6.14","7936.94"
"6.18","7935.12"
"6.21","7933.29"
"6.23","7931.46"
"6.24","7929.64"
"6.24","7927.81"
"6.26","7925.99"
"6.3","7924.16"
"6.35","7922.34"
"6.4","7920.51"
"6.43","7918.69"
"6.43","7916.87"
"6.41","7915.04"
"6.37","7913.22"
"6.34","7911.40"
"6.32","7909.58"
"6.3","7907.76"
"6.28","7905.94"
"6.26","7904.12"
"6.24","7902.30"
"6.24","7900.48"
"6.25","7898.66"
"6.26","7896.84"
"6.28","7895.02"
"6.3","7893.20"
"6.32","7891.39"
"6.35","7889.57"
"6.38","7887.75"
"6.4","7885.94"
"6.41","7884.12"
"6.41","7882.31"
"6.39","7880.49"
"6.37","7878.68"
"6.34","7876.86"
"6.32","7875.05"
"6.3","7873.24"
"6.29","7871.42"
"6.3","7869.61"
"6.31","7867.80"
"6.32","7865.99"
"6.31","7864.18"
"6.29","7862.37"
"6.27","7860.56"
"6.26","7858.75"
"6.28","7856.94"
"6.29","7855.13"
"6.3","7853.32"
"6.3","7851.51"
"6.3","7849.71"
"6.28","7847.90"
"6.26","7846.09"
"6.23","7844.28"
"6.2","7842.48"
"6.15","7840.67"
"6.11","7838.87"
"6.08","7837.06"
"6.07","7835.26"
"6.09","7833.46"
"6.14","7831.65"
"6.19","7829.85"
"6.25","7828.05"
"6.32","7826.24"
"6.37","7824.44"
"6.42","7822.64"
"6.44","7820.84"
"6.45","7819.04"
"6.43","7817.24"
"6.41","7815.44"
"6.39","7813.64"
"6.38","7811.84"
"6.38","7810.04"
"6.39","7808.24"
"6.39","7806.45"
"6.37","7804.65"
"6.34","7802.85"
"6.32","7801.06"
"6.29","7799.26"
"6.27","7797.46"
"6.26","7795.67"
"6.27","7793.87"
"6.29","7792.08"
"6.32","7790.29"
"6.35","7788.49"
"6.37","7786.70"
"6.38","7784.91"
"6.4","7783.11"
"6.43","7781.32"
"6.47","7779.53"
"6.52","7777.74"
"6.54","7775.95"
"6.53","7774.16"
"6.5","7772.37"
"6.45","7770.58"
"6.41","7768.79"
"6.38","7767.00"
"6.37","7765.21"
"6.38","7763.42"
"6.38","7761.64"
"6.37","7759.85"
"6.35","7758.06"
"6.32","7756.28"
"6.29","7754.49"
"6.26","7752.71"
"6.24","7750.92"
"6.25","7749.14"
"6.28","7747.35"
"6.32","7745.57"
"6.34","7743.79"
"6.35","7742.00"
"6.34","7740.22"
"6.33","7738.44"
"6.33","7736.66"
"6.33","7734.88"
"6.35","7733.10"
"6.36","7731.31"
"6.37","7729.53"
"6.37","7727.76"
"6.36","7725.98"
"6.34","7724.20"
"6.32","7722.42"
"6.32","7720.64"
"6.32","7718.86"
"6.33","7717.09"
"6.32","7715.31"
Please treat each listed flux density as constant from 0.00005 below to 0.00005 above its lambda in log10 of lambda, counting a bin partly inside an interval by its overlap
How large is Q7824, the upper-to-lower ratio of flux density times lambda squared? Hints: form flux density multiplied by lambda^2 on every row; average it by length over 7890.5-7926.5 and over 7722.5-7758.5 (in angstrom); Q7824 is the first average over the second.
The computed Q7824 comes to 1.04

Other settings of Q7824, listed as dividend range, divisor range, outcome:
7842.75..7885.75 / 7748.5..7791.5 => 1.01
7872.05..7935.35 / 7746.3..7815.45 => 1.02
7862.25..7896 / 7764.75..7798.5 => 1.02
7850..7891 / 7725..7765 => 1.03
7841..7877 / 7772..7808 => 1.00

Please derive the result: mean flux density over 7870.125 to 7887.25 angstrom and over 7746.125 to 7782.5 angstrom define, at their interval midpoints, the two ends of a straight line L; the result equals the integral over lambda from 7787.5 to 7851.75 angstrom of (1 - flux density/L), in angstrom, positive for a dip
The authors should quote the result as 0.8 angstrom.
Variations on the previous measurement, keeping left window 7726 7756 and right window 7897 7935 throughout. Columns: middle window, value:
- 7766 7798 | -0.4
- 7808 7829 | -0.2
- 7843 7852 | 0.1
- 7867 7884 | -0.1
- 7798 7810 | -0.1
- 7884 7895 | -0.1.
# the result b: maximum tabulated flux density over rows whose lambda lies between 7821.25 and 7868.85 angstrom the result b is 6.42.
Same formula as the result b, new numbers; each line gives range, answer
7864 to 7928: 6.43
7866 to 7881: 6.39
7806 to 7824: 6.45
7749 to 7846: 6.54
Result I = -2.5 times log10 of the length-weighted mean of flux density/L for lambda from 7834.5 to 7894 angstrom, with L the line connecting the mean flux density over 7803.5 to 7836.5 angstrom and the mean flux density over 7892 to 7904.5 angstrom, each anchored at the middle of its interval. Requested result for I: 0.00 mag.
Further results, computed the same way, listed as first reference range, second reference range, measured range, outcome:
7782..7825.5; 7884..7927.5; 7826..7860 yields 0.023 mag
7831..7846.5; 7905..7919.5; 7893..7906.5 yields 0.011 mag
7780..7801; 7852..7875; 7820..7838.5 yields 0.014 mag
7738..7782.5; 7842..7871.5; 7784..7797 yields 0.005 mag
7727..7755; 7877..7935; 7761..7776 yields -0.019 mag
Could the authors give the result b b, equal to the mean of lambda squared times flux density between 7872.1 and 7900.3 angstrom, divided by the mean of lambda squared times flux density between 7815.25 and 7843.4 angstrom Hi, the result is 1.03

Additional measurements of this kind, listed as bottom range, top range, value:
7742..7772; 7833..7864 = 1.01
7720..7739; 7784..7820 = 1.02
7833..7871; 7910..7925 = 1.04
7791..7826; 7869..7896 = 1.02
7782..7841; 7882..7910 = 1.02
